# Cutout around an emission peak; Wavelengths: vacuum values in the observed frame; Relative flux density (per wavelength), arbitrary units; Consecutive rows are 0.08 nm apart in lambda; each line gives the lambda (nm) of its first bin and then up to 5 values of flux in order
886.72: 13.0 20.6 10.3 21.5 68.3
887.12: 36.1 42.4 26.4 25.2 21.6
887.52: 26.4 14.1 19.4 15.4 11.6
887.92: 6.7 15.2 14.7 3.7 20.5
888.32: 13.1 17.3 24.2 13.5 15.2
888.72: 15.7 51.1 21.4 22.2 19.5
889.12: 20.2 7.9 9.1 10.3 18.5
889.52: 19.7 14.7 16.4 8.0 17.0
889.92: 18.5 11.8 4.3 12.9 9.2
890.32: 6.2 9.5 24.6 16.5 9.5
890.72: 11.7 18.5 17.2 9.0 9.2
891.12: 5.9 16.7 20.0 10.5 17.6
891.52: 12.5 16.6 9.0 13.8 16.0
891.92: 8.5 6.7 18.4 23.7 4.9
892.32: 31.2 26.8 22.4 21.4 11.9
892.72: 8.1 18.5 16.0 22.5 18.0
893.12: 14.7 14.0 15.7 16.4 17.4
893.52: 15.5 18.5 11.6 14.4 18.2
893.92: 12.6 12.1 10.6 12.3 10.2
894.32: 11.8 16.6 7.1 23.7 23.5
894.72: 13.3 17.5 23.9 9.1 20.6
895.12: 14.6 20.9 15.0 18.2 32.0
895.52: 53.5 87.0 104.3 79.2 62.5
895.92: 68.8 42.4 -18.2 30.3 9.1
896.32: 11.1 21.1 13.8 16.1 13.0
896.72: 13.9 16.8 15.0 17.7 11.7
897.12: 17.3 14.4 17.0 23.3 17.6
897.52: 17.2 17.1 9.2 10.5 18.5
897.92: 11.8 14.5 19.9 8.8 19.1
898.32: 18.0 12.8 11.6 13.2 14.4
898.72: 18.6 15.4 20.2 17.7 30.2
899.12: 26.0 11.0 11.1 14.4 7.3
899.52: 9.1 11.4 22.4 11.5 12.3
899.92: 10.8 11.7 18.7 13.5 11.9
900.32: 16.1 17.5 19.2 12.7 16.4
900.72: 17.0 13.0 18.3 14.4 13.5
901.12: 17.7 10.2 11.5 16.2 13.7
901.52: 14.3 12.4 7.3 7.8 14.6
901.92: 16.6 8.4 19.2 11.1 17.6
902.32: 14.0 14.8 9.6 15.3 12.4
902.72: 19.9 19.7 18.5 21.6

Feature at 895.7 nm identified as [O III]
